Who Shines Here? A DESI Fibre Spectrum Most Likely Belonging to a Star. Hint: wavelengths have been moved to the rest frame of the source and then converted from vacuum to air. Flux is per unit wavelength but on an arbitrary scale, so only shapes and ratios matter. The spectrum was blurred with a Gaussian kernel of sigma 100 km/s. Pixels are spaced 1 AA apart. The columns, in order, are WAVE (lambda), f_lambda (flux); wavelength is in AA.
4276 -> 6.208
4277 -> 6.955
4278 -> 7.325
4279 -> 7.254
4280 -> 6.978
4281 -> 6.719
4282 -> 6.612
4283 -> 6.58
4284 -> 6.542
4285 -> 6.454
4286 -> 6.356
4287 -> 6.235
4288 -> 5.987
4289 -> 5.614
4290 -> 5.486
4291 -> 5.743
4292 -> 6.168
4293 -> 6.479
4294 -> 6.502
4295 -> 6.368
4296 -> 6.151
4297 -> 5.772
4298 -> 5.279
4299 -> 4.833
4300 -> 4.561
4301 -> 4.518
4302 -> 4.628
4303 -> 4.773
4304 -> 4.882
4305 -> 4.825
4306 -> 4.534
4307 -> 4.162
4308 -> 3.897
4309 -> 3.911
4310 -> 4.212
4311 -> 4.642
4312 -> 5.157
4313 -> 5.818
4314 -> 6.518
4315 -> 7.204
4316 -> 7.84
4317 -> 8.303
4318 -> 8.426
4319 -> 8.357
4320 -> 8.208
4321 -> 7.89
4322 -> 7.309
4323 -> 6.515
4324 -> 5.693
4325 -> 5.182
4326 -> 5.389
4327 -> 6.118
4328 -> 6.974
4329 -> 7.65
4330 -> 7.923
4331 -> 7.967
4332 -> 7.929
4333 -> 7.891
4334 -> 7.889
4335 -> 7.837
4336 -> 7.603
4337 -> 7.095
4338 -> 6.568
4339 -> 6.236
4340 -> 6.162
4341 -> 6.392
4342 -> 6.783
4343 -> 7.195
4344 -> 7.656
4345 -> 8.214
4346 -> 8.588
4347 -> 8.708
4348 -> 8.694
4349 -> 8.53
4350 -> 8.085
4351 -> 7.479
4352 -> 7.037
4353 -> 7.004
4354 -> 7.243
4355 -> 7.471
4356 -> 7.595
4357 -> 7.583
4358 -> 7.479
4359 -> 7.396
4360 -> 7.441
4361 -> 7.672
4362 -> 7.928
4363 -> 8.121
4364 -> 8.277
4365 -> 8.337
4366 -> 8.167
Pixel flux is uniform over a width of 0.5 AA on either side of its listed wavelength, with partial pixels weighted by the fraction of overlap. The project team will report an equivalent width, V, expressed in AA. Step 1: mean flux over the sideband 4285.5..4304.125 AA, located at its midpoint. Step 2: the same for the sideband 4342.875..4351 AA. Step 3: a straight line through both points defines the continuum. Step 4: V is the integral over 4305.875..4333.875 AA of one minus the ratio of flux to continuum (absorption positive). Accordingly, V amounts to 1.5 AA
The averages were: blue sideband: 5.61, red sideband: 8.21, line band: 6.53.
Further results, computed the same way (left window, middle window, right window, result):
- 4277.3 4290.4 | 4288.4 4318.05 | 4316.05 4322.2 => 7.4 AA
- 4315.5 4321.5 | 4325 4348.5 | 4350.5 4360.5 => 1.3 AA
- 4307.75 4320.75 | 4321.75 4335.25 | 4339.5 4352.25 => 0.0 AA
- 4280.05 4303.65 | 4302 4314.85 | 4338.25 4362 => 3.0 AA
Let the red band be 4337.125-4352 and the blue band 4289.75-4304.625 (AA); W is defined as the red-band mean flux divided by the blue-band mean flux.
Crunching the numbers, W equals 1.37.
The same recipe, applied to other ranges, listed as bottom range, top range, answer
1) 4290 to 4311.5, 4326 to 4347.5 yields 1.44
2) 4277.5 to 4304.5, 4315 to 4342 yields 1.21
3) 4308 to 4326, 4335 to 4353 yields 1.16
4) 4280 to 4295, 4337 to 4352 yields 1.19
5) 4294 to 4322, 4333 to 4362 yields 1.29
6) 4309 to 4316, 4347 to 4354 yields 1.39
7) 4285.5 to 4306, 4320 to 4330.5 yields 1.22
